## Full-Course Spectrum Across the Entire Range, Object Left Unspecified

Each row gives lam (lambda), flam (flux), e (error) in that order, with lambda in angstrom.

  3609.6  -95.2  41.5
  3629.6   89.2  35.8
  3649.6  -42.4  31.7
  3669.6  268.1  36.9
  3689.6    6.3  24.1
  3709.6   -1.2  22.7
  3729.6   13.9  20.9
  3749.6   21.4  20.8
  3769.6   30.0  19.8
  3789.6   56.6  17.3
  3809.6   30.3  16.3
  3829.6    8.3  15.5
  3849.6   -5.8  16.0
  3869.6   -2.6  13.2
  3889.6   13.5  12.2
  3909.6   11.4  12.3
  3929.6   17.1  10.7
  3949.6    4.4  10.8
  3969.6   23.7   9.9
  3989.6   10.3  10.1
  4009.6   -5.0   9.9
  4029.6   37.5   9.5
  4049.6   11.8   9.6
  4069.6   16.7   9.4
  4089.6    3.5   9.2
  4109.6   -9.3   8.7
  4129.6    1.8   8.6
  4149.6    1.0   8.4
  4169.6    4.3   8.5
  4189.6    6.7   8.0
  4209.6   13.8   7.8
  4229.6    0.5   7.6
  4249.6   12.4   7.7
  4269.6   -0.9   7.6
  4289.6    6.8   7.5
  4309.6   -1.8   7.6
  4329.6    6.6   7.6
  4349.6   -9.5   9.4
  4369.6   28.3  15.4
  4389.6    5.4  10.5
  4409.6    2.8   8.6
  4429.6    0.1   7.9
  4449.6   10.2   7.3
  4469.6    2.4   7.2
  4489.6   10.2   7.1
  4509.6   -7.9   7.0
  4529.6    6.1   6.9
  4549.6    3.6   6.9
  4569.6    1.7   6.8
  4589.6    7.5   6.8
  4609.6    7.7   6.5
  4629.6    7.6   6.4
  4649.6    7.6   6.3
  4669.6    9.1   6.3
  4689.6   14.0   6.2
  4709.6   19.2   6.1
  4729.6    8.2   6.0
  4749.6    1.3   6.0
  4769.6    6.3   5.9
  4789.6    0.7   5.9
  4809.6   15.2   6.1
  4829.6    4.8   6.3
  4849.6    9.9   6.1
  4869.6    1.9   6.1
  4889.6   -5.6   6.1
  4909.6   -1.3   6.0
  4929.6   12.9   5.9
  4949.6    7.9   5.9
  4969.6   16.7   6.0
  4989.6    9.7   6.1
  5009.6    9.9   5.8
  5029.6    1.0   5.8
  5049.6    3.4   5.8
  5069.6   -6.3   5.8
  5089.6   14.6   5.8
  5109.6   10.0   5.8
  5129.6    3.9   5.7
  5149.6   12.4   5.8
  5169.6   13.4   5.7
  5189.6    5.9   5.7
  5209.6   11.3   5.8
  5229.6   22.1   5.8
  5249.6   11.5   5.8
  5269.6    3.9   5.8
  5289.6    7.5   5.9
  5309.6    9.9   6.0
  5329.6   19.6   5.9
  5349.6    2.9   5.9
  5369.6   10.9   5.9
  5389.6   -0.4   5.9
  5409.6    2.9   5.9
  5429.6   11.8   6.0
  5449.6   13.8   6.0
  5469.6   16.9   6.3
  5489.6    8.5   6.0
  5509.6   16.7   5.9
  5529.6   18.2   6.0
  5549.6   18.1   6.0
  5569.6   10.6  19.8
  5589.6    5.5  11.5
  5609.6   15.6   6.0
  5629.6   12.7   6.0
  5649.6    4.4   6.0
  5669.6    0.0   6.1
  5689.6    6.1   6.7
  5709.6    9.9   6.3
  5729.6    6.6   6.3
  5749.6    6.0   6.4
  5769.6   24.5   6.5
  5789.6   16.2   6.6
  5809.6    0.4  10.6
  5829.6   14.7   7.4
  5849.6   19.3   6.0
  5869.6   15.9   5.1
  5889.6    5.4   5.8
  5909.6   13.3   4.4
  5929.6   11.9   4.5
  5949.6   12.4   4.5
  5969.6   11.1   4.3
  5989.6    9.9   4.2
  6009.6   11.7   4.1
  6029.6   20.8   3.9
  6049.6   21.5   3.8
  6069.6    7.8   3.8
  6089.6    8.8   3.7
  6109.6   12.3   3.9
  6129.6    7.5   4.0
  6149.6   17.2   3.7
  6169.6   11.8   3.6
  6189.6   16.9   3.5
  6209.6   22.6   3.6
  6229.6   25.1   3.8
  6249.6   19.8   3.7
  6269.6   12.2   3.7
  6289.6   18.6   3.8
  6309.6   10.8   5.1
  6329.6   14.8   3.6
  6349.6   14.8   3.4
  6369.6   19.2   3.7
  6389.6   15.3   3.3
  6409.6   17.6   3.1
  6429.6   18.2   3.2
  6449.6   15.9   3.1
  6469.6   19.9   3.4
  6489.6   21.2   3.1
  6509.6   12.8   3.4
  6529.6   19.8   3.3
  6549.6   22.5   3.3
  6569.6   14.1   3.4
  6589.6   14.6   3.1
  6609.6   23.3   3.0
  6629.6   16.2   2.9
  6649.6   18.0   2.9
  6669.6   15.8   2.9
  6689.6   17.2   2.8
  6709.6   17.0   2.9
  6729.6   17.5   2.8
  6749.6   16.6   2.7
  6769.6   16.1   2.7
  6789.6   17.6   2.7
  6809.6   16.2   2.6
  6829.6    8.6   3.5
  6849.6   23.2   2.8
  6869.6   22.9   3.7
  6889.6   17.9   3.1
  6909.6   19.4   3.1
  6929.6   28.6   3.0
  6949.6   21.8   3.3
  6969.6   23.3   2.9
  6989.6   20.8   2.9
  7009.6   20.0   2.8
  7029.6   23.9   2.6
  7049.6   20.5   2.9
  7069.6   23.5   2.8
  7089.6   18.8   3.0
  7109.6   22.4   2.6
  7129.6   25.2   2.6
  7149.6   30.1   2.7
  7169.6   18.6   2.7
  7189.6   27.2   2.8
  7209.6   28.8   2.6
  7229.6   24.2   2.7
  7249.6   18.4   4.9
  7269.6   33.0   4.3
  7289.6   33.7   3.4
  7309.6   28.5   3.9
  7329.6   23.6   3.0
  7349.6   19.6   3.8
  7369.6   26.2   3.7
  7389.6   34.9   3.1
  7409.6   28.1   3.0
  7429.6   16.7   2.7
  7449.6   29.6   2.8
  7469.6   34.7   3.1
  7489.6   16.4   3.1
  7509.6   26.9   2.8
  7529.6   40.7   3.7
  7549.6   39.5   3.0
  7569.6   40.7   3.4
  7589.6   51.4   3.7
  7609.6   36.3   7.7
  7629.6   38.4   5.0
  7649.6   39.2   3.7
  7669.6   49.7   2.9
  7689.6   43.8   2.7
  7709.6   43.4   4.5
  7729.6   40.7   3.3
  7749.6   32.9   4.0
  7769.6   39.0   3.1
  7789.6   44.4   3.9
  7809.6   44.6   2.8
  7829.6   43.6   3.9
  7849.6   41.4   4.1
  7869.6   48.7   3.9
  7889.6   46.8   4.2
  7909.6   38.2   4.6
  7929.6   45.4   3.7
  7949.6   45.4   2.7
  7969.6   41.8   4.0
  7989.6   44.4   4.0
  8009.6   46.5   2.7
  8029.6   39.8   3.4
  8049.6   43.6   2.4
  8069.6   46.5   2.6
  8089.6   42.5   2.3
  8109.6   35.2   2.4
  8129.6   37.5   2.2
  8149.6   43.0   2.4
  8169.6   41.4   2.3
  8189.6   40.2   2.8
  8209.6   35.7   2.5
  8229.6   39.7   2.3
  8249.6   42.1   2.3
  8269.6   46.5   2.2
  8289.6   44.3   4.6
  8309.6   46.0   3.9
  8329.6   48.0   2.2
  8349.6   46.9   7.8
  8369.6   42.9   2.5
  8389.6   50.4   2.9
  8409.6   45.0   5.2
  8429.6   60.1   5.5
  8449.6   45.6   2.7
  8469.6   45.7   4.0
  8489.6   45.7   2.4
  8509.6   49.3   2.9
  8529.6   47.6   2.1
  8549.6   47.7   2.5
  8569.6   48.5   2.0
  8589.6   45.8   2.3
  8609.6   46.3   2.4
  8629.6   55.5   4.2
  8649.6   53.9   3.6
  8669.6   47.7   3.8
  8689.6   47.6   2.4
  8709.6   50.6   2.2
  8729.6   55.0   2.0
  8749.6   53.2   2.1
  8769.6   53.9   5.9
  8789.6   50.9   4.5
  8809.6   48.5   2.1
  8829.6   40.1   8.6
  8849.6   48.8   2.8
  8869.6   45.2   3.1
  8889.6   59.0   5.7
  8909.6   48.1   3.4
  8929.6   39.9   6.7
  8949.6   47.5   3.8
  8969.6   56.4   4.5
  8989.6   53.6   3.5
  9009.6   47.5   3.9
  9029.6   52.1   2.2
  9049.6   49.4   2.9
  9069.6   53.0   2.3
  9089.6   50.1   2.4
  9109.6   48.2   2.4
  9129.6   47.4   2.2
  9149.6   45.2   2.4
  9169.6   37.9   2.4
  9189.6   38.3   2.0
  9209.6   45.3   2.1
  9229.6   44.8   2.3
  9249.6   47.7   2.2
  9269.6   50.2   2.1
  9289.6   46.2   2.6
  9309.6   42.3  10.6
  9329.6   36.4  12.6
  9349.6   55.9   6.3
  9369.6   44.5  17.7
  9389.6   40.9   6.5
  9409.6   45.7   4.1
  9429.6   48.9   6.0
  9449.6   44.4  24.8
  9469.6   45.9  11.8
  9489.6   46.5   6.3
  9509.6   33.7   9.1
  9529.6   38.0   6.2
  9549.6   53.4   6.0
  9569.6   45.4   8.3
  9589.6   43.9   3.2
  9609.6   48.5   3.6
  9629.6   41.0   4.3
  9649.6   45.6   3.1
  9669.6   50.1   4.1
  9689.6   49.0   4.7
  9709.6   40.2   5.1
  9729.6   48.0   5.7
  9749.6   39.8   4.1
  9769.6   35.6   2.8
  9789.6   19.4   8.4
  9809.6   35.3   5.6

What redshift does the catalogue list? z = 0.888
